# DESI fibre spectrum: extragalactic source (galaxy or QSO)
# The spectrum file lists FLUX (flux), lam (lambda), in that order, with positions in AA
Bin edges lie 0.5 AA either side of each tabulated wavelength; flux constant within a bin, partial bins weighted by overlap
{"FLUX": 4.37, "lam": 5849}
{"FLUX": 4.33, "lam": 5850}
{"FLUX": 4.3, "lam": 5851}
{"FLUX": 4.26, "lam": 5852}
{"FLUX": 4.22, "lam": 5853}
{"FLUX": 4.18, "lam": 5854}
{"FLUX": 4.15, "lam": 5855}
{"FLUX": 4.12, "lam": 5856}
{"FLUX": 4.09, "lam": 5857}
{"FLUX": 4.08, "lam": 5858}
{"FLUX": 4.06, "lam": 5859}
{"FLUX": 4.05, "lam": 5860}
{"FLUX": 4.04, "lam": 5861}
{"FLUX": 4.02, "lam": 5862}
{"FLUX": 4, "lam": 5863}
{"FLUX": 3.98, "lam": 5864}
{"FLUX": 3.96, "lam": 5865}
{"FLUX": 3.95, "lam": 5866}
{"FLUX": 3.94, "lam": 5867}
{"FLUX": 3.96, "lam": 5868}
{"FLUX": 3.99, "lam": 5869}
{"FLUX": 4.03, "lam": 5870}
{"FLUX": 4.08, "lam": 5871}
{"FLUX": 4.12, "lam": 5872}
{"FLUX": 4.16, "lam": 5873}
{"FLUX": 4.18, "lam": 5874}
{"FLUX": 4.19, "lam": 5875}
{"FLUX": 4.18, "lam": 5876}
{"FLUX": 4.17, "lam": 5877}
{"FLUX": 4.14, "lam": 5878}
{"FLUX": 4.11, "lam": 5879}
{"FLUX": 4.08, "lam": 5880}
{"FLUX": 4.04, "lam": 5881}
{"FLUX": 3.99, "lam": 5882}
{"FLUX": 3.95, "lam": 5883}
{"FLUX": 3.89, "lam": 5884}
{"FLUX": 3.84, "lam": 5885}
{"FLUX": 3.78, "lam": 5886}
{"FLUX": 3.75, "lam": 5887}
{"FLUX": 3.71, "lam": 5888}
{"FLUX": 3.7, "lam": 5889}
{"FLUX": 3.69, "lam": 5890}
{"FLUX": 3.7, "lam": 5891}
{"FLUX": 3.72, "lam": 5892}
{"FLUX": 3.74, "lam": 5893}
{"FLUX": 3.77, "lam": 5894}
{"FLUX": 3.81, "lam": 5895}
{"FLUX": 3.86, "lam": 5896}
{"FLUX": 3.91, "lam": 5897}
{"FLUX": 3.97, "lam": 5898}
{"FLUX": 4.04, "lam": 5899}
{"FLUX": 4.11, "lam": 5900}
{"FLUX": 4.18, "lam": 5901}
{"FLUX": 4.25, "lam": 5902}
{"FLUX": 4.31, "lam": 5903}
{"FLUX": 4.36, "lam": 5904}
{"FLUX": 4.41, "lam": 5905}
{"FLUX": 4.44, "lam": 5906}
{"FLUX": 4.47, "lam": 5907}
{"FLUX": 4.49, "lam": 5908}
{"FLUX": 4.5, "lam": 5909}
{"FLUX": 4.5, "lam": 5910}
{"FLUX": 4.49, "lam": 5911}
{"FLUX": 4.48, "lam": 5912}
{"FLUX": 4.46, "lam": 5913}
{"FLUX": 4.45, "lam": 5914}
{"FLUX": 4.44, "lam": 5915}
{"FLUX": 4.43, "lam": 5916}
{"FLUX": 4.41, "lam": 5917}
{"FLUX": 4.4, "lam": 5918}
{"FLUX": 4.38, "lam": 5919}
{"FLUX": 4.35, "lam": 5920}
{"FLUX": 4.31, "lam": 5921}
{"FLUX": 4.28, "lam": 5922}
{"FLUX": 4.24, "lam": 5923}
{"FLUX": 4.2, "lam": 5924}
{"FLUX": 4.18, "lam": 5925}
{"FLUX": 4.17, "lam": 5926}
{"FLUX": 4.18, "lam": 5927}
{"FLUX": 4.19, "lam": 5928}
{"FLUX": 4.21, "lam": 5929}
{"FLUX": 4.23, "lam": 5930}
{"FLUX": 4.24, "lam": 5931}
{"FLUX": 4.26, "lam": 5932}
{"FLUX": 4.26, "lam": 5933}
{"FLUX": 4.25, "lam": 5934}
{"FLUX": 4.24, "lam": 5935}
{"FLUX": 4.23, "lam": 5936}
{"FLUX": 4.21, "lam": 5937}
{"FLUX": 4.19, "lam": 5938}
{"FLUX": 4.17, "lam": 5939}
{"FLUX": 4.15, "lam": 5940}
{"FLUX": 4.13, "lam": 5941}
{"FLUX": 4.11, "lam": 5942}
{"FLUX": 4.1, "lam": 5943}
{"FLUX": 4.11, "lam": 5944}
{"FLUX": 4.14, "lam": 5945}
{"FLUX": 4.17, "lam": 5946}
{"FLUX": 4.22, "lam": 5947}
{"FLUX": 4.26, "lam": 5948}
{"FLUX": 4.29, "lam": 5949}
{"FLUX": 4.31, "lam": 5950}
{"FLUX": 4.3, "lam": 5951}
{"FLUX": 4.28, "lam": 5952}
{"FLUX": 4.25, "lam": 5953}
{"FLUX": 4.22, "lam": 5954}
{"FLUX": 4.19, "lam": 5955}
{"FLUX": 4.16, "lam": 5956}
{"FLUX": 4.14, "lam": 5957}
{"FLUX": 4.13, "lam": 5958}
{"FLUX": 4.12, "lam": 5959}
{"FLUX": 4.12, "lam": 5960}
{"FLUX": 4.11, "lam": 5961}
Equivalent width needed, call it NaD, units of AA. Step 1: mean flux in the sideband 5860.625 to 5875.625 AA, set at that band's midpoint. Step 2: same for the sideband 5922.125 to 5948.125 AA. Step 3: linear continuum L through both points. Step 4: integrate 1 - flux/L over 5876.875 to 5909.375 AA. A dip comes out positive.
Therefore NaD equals 0.6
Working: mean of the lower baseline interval 4.04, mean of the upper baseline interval 4.19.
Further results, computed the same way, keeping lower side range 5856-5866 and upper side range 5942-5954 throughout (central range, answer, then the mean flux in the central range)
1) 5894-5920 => -1.0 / 4.29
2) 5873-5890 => 0.4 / 3.98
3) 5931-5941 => -0.1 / 4.21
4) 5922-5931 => -0.1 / 4.21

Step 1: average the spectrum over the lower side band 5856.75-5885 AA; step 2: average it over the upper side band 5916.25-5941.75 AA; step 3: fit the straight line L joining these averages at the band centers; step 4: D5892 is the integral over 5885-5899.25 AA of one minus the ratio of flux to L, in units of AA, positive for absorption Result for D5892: 1.12 AA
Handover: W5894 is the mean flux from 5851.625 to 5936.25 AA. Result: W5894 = 4.13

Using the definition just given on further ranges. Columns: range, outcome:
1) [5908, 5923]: 4.42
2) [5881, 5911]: 4.04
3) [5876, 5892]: 3.91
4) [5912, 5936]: 4.3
